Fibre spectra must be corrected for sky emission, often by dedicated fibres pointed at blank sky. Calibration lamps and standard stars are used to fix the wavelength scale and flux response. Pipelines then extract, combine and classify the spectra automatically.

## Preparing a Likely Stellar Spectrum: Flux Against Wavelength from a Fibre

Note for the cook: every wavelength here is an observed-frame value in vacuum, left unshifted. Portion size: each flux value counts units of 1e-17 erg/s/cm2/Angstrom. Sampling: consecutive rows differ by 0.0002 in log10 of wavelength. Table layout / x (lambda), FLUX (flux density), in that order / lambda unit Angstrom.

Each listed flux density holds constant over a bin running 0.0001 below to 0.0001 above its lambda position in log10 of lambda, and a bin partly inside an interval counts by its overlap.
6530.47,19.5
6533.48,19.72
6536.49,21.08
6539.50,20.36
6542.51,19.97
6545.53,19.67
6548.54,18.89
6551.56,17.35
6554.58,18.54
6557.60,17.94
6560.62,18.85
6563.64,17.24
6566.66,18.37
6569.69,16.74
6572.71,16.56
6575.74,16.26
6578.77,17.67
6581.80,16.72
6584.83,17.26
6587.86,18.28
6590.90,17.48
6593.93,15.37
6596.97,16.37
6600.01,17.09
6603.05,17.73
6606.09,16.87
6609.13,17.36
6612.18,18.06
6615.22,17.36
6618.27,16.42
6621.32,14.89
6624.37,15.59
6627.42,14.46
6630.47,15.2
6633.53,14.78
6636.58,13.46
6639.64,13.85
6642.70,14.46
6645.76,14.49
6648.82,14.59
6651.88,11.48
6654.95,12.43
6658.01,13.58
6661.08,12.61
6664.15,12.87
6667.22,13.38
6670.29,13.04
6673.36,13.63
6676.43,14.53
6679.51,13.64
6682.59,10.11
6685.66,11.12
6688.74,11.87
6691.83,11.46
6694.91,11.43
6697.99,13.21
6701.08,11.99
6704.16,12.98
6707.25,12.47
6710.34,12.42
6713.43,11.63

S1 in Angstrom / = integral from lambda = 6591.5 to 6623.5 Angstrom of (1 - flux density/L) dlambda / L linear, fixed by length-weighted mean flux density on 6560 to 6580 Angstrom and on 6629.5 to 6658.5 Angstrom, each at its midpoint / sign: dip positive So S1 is -2.5 Angstrom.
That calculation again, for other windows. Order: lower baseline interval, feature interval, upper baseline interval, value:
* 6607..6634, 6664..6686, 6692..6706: 1.0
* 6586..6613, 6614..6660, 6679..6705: 1.9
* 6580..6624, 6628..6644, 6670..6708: 0.8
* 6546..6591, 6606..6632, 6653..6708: -1.4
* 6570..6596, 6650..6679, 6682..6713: 0.6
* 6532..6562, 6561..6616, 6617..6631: -0.4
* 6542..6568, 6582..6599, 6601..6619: 0.8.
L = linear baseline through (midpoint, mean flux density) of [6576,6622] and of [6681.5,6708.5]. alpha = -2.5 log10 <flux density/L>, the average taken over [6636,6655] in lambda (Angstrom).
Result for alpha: 0.07 mag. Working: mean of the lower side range 17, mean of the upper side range 11.9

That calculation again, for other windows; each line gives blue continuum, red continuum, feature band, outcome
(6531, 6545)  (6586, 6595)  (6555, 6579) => 0.061 mag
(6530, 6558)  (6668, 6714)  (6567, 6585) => 0.056 mag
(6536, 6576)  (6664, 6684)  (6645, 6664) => 0.066 mag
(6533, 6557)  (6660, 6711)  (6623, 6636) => 0.026 mag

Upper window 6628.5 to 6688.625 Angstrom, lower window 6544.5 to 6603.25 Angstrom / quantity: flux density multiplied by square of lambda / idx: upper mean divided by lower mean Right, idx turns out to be 0.8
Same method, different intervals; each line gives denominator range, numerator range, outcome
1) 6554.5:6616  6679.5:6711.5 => 0.72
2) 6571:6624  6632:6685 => 0.80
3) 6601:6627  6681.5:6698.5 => 0.70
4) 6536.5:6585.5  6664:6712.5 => 0.72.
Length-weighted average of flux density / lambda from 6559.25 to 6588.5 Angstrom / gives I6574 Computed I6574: 17.4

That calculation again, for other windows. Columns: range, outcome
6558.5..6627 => 17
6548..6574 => 17.8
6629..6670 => 13.6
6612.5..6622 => 16.6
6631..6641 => 14.1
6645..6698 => 12.7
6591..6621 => 16.9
